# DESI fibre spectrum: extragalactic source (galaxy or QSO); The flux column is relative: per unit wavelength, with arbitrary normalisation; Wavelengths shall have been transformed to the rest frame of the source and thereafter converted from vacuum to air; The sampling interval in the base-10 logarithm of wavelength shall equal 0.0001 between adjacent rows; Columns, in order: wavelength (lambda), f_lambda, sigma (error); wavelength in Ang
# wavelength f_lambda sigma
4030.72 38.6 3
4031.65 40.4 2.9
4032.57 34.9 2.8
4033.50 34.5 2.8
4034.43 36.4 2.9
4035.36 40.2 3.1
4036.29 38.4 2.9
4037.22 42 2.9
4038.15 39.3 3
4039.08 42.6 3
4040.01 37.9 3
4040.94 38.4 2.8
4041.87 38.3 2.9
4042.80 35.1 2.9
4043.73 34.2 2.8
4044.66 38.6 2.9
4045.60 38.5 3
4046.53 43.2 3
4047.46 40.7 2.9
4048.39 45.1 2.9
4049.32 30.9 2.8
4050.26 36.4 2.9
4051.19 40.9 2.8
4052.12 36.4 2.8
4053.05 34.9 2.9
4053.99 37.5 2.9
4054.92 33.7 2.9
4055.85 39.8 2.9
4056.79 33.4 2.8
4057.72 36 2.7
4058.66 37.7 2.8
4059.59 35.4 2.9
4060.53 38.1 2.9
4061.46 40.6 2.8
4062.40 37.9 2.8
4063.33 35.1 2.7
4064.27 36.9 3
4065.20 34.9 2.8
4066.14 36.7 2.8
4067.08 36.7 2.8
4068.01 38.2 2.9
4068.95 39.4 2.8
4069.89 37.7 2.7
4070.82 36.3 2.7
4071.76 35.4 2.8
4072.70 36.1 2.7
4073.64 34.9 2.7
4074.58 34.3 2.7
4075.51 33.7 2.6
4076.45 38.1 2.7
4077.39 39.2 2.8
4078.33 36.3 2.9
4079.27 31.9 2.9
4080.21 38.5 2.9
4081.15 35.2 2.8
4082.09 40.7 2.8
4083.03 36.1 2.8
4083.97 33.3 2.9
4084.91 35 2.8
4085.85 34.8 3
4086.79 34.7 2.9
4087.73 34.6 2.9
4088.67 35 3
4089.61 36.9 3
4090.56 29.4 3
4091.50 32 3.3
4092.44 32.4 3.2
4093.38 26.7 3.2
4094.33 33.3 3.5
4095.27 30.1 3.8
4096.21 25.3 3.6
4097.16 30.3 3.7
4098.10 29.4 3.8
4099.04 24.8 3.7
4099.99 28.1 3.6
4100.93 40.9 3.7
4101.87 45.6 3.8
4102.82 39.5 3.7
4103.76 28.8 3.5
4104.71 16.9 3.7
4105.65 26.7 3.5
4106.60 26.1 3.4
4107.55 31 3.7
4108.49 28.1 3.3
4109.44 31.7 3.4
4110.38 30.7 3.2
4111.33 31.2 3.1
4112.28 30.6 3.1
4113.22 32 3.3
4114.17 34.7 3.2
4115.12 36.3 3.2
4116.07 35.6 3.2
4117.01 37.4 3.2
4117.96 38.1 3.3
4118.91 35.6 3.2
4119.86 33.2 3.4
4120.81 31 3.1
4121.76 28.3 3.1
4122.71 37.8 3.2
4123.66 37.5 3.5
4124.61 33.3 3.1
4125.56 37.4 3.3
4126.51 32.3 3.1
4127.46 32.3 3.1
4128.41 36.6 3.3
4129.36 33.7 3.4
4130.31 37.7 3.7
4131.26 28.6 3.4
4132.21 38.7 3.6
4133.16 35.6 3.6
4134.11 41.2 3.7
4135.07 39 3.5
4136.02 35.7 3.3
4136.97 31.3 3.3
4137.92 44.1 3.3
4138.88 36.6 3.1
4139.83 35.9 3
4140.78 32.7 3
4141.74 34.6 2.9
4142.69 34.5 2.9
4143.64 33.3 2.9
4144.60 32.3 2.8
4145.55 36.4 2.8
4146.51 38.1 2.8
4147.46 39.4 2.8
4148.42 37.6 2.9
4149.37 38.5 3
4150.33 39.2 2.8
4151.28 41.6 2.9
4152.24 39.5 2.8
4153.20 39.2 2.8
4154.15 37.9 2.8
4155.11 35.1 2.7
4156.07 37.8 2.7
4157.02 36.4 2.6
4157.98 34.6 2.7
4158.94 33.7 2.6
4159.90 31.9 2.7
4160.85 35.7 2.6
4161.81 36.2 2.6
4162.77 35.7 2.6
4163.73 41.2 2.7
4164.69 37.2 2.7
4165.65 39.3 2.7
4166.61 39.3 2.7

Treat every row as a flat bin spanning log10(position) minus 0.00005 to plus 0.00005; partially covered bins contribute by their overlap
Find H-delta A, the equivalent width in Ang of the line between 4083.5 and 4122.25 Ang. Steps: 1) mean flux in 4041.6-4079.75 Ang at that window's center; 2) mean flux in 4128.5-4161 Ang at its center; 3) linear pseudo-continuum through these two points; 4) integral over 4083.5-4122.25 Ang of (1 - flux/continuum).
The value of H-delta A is 4.8 Ang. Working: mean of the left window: 36.9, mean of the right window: 36.4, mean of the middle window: 32.1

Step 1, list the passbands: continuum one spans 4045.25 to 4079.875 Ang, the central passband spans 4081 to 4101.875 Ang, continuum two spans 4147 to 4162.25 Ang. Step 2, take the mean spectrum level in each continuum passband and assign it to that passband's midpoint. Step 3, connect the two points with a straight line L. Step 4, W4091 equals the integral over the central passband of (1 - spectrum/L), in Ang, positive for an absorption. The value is 2.3 Ang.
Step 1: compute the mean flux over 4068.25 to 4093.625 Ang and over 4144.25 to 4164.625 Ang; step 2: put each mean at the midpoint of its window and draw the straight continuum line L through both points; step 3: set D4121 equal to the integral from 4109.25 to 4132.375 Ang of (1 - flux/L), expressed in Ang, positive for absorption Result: 1.4 Ang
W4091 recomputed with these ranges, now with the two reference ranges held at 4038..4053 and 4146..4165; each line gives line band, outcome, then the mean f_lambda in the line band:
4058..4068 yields 0.3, 37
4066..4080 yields 0.7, 36.4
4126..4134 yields 0.6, 34.8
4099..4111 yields 2.2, 30.9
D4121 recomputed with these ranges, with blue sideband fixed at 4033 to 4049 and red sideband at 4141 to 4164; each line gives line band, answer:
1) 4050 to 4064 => 0.6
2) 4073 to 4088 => 0.9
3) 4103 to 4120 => 2.7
